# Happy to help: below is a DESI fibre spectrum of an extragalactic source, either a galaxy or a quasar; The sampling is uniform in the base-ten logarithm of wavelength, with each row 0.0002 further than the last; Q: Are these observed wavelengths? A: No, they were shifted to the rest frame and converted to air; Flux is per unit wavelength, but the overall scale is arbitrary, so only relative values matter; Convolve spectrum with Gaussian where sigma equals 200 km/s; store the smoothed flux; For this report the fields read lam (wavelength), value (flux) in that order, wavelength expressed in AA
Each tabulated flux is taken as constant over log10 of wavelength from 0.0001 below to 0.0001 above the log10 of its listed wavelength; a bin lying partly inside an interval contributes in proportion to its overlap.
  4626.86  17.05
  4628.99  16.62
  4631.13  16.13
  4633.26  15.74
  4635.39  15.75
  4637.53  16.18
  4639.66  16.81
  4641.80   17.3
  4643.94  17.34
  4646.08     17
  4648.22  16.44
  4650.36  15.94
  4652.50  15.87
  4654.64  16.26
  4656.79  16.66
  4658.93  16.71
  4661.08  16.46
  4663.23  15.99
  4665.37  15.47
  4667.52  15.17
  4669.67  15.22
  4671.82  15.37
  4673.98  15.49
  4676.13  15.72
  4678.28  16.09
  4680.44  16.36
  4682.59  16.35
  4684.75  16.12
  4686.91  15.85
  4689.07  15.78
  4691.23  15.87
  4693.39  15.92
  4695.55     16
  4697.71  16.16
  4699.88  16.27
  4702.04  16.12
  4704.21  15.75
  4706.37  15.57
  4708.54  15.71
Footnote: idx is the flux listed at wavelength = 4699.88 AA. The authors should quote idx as 16.27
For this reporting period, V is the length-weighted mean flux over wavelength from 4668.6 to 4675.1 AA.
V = 15.4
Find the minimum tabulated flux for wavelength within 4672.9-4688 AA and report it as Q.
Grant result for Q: 15.49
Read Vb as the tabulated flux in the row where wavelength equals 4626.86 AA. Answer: 17.05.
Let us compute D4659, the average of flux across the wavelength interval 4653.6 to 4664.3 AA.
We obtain 16.4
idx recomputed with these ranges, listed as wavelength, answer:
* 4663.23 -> 15.99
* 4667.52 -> 15.17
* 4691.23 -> 15.87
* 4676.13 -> 15.72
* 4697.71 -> 16.16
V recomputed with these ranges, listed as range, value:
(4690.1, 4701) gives 16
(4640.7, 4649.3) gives 17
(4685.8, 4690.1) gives 15.8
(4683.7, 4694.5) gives 15.9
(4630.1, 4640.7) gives 16.1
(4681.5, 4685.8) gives 16.2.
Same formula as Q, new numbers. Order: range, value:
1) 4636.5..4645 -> 16.18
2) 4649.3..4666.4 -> 15.47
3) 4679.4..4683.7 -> 16.35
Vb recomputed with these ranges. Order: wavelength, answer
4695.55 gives 16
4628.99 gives 16.62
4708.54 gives 15.71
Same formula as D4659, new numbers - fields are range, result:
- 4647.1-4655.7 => 16.1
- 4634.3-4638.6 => 16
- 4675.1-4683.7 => 16.1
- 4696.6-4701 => 16.2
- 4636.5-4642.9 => 16.8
